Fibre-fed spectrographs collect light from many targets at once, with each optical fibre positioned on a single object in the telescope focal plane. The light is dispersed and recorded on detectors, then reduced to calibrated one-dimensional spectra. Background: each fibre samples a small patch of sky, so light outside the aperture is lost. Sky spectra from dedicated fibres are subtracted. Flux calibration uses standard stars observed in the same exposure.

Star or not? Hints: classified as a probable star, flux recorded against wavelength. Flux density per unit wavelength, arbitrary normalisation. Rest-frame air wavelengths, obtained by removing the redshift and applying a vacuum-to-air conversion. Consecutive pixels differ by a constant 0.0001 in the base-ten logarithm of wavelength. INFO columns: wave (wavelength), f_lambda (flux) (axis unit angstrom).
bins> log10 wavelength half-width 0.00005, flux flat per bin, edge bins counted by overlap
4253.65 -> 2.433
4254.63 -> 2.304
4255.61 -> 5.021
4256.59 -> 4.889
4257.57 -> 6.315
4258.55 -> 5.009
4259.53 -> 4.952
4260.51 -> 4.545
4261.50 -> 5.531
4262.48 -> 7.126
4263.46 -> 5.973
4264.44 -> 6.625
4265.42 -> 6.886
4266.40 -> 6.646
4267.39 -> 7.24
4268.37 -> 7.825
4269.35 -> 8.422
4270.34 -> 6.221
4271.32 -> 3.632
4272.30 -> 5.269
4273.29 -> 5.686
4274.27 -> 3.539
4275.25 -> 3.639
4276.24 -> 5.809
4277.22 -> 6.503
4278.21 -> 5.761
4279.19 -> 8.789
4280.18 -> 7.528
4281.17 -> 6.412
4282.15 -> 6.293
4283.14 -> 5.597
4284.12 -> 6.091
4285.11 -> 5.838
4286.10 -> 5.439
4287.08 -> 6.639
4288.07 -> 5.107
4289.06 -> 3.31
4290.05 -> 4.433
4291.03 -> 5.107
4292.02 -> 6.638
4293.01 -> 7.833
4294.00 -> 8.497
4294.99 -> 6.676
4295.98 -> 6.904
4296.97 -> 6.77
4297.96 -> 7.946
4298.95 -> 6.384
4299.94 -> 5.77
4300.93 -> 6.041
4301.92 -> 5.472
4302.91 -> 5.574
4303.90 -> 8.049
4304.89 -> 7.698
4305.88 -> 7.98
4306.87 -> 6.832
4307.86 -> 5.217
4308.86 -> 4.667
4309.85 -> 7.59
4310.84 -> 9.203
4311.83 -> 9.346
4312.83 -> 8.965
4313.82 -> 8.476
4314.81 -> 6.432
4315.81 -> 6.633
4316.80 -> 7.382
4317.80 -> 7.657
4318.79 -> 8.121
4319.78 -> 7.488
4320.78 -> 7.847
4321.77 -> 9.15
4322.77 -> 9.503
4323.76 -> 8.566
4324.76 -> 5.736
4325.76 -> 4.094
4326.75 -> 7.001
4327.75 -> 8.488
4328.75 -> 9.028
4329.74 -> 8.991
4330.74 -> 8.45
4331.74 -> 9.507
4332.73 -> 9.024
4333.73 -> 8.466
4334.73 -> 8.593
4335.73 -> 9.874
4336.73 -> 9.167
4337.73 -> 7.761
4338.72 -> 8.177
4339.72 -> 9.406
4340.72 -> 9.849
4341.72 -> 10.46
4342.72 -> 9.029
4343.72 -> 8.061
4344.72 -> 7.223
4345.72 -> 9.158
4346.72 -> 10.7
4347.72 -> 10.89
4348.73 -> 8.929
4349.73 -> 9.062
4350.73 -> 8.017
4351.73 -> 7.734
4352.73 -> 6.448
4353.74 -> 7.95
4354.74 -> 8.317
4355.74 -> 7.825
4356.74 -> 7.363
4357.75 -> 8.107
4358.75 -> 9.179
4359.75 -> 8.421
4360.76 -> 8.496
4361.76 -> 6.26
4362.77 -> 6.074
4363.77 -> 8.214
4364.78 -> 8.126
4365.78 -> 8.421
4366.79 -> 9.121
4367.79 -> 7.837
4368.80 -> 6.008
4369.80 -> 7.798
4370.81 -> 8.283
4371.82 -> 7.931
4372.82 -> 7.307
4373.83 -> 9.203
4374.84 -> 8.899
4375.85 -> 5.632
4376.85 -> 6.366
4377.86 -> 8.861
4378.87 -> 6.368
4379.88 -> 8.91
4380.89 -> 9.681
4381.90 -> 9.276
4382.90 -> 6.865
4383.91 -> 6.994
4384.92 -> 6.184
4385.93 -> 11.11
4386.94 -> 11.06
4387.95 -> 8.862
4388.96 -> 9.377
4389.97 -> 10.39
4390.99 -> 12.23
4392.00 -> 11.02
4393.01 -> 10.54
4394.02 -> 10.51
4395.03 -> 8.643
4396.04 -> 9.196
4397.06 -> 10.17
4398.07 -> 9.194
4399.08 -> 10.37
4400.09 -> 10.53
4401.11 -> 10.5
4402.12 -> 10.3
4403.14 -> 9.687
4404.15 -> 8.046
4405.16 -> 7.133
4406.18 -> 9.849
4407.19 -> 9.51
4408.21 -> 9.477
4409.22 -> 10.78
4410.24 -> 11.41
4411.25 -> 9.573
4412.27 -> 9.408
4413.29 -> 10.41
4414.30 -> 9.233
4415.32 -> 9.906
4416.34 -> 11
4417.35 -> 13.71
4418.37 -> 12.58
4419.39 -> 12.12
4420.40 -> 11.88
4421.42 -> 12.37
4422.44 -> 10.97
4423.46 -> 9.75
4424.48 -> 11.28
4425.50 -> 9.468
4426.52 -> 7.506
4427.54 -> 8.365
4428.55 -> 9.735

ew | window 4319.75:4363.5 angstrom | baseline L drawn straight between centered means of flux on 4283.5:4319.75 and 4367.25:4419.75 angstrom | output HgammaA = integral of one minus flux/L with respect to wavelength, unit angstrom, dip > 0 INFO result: -2.8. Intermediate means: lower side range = 6.75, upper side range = 9.35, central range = 8.37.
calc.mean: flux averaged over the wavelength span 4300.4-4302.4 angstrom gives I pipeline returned 5.76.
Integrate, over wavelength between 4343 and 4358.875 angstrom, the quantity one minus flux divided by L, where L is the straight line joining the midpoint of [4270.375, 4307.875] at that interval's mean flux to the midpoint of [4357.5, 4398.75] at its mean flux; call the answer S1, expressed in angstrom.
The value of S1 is -1.2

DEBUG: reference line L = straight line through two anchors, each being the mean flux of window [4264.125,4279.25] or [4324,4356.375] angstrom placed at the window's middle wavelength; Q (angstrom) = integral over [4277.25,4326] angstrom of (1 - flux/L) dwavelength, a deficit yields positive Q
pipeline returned 1.85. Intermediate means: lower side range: 6.08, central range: 6.86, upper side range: 8.48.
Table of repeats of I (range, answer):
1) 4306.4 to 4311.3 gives 6.68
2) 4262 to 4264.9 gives 6.58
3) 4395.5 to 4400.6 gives 9.88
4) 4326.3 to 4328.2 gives 7.73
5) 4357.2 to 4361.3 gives 8.51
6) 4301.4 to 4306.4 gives 6.96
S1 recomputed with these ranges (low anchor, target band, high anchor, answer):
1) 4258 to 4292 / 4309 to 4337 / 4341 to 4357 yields -1.72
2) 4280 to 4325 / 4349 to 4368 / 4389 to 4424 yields 1.72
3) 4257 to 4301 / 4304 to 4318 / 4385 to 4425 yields -0.52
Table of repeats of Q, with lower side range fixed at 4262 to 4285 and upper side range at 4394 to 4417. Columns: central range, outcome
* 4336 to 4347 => -1.3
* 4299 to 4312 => 0.6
